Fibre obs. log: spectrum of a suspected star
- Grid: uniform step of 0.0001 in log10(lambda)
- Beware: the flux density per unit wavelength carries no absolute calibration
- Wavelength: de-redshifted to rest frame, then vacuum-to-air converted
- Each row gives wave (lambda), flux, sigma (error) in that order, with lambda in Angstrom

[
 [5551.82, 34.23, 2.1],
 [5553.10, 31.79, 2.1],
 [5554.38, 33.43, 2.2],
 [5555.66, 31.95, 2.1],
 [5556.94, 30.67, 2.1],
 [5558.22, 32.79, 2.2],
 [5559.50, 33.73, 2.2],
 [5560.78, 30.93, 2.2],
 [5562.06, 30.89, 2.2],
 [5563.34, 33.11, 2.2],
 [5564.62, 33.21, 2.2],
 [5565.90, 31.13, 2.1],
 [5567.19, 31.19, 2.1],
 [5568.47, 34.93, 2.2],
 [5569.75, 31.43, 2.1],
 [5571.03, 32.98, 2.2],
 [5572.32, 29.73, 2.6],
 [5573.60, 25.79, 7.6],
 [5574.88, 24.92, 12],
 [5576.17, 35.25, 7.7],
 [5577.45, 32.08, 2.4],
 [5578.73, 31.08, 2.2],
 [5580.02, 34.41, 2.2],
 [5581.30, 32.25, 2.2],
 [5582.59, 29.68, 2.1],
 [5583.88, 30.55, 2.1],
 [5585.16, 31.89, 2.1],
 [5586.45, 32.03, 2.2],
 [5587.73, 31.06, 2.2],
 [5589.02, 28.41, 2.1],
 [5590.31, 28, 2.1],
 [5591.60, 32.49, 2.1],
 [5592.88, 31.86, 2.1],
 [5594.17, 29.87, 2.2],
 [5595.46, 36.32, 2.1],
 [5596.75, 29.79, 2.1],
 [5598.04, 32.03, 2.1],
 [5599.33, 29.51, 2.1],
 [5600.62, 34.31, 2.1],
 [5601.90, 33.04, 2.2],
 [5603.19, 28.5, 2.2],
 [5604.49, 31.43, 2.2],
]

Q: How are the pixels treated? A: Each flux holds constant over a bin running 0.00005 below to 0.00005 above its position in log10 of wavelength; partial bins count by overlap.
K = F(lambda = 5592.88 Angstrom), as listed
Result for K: 31.86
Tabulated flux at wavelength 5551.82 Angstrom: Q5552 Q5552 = 34.23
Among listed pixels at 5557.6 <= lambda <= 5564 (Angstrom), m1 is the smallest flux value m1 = 30.89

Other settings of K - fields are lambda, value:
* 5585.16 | 31.89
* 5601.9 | 33.04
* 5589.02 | 28.41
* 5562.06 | 30.89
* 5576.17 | 35.25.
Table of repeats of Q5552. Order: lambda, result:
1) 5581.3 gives 32.25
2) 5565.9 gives 31.13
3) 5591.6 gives 32.49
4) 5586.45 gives 32.03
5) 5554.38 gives 33.43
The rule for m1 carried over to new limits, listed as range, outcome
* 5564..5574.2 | 25.79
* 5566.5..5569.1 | 31.19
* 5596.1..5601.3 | 29.51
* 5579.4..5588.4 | 29.68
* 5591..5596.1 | 29.87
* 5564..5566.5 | 31.13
